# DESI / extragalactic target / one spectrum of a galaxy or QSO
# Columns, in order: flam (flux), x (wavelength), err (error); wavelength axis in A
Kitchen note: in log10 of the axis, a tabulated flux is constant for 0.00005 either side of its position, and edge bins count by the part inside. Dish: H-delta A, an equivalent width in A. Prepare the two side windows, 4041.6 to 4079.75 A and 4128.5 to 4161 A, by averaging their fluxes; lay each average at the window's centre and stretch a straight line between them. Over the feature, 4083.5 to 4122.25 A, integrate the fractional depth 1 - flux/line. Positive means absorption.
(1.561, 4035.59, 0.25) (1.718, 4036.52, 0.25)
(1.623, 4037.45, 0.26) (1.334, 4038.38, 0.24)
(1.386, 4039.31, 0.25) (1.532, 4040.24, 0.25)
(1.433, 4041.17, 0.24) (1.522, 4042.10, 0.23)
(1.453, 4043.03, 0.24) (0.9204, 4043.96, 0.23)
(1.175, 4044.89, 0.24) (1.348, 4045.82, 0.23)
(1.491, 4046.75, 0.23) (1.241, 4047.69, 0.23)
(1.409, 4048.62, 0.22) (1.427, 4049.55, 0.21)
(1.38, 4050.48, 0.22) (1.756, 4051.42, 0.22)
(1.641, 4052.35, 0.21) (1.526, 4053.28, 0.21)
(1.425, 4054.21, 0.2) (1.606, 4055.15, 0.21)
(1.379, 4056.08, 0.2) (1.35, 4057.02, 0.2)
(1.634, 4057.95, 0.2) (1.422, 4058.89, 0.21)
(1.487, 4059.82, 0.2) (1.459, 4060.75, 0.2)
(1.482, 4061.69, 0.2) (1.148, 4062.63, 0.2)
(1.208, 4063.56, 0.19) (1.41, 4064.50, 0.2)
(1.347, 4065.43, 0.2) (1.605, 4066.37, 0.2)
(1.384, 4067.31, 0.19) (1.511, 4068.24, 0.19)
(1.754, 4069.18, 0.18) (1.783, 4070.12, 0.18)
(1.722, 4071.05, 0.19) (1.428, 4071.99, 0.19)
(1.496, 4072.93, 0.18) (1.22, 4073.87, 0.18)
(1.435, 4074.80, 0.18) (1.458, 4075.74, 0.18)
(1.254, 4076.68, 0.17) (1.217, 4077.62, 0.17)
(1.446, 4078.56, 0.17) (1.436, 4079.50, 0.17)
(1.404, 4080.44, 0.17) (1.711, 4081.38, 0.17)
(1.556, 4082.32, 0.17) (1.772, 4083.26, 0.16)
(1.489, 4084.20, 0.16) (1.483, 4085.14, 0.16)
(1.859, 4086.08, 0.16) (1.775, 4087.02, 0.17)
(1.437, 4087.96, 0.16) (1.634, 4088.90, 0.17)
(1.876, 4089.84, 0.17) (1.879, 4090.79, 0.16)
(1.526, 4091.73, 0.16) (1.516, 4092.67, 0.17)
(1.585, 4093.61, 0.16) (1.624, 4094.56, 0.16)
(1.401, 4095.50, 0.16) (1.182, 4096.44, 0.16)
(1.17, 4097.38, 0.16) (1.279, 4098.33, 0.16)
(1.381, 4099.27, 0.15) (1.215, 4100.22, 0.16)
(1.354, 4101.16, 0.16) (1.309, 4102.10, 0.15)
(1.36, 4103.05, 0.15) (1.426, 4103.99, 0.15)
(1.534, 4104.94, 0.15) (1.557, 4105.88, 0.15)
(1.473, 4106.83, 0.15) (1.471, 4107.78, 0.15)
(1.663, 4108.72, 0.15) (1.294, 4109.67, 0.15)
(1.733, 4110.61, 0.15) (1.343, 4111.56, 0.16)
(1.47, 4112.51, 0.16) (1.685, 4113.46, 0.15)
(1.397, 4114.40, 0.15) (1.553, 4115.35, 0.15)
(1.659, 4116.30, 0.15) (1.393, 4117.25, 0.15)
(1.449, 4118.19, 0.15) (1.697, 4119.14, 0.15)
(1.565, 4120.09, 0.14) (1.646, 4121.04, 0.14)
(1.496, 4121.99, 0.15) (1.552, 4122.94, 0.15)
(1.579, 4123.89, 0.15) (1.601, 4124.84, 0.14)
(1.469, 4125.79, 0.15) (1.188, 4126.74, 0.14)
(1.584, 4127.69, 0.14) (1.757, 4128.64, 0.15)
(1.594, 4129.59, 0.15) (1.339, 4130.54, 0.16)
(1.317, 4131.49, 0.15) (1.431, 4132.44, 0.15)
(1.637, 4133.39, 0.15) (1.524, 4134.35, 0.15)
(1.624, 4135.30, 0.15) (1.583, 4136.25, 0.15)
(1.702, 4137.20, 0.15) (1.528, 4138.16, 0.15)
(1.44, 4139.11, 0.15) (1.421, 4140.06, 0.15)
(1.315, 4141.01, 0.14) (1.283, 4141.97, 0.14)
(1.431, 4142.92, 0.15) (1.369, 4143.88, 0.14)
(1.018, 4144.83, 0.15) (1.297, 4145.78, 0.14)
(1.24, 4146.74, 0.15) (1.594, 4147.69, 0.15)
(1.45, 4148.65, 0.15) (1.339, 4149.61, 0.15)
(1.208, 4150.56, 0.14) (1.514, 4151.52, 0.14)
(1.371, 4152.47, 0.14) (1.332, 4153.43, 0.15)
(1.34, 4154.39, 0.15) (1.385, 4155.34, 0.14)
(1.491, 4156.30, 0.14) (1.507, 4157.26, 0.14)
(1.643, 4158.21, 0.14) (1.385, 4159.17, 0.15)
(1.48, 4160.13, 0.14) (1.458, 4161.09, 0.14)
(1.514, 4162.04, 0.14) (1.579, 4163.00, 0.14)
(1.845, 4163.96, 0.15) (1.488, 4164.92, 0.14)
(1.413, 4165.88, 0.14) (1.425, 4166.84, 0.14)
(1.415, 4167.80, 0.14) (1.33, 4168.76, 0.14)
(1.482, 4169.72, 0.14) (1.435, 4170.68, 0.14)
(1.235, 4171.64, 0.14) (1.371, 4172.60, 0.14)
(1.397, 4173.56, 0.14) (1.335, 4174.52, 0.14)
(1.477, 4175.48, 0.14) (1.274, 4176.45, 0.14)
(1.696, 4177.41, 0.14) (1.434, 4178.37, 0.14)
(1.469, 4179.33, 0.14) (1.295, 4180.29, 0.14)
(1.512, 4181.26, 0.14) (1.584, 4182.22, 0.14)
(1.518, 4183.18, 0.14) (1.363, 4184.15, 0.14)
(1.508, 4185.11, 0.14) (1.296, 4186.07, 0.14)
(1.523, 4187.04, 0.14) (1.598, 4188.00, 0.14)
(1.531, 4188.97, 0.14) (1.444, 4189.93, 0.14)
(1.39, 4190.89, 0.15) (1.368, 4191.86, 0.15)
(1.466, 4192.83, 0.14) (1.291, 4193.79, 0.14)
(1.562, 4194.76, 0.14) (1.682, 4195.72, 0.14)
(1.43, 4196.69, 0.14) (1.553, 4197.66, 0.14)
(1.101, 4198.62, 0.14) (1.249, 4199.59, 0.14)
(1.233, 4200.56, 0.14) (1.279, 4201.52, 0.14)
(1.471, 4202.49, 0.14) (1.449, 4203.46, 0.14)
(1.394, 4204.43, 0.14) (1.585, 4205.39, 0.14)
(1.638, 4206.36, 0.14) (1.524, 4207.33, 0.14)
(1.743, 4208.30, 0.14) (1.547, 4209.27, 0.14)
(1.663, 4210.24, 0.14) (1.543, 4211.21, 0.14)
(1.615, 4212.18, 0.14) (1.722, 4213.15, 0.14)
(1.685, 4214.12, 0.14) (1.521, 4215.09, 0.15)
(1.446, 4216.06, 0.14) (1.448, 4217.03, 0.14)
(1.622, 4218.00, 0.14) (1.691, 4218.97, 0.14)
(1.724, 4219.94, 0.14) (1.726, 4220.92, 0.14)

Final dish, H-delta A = -2.0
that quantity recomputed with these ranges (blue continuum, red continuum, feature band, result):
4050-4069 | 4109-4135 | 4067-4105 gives -0.2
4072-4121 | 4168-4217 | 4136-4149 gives 0.7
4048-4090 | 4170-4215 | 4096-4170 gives 1.4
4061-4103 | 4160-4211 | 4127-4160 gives 0.6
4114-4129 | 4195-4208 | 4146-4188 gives 1.1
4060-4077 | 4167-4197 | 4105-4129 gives -1.4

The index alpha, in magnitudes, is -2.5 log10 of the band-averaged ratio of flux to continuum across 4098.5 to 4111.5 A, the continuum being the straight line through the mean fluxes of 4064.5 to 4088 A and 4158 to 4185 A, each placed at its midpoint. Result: 0.05 mag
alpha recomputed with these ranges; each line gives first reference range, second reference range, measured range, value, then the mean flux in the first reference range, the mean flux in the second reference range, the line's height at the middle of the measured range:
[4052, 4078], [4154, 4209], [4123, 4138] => -0.05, 1.46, 1.45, 1.46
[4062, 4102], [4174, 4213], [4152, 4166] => -0.01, 1.48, 1.47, 1.47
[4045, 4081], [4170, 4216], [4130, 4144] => 0.00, 1.45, 1.47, 1.46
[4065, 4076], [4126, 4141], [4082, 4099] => -0.03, 1.51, 1.51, 1.51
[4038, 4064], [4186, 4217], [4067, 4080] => -0.03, 1.41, 1.49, 1.43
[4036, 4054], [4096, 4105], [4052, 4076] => -0.06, 1.44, 1.31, 1.39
